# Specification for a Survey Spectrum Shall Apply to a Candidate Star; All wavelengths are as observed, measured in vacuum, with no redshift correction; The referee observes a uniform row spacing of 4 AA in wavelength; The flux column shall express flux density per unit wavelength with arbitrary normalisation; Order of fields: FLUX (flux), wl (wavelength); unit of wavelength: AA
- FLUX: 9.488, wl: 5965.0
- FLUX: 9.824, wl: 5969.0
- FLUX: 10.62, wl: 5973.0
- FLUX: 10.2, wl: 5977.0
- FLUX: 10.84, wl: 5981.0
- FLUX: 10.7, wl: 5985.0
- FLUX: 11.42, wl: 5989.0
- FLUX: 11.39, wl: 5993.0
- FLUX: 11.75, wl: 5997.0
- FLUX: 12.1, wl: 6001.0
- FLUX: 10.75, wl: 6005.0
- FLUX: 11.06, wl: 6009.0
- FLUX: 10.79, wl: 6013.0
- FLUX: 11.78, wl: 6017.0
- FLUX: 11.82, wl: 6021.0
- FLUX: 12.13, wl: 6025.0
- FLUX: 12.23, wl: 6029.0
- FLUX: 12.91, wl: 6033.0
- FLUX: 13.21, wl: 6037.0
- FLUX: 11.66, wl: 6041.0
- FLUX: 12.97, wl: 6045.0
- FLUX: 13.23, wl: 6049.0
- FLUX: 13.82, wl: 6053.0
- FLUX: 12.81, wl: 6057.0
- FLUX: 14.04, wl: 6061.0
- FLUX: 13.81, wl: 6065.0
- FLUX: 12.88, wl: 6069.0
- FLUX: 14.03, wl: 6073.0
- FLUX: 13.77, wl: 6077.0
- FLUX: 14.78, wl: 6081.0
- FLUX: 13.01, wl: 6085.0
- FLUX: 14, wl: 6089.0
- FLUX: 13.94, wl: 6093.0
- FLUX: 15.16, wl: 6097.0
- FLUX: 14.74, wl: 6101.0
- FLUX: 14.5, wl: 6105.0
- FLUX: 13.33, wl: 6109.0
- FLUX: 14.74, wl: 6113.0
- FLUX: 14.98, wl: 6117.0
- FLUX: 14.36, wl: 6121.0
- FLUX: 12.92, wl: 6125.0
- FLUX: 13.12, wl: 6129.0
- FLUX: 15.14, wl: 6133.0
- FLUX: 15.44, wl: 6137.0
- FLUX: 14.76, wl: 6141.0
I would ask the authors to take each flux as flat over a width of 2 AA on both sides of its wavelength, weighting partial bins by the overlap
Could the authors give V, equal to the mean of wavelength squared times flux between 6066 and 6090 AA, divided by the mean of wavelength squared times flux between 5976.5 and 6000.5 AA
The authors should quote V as 1.27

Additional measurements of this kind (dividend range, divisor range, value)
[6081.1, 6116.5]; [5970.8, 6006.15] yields 1.33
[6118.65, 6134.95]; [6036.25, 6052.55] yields 1.11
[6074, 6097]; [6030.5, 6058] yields 1.10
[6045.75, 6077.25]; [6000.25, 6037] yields 1.16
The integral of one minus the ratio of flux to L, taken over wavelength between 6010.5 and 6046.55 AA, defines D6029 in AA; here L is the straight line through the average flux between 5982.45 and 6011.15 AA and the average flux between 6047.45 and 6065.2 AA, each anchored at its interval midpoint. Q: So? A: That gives 1.00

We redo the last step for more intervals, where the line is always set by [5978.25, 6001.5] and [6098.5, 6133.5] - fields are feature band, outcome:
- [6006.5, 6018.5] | 0.65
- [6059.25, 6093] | -1.37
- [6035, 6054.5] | -0.64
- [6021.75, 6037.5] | -0.39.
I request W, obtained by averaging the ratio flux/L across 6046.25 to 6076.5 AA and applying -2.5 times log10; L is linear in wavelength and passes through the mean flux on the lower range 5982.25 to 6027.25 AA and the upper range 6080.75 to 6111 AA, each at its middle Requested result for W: -0.033 mag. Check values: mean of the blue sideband 11.4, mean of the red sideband 14.1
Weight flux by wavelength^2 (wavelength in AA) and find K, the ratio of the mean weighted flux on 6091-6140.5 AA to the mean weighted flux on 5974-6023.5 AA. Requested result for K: 1.33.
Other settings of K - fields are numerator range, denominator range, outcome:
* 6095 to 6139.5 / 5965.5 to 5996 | 1.41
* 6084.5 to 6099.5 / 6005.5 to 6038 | 1.22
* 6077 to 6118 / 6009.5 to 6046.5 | 1.21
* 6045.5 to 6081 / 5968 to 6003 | 1.27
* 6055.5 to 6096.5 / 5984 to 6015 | 1.25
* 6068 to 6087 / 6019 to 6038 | 1.12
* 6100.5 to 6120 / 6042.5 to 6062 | 1.11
